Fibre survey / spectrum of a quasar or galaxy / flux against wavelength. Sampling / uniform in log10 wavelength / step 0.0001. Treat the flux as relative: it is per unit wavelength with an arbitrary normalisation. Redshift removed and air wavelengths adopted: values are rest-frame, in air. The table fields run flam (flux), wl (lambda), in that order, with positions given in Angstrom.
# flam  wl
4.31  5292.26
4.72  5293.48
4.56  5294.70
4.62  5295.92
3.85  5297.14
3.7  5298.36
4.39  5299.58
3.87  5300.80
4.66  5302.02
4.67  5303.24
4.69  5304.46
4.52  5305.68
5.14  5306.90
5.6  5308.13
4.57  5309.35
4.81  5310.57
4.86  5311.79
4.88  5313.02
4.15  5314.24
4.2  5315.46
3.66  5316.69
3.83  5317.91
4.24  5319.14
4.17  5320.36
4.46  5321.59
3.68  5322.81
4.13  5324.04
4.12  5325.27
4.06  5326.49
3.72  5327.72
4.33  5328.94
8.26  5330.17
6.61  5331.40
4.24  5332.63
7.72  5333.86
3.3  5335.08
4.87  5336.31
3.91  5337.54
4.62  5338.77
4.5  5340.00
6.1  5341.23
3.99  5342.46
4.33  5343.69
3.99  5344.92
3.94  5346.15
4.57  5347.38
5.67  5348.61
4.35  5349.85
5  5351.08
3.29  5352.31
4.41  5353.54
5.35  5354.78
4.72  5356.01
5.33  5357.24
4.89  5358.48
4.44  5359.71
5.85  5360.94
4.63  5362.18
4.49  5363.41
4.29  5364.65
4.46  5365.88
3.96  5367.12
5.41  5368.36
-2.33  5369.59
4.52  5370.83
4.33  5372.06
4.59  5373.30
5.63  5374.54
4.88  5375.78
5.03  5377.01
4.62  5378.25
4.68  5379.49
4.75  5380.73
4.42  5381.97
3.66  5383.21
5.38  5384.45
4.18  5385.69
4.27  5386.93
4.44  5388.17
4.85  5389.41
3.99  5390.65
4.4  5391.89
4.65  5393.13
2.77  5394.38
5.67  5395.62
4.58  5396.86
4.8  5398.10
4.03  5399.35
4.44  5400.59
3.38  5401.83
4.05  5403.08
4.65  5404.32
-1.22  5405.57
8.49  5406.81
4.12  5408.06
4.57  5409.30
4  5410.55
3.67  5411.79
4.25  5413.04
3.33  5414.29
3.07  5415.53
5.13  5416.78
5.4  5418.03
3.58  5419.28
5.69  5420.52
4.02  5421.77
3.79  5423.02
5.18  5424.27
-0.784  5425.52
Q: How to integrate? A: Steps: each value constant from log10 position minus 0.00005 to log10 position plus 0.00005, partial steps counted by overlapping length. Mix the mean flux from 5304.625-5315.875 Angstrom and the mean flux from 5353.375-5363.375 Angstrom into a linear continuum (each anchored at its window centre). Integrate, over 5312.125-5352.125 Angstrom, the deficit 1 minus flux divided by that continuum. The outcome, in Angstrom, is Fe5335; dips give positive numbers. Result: 2.0 Angstrom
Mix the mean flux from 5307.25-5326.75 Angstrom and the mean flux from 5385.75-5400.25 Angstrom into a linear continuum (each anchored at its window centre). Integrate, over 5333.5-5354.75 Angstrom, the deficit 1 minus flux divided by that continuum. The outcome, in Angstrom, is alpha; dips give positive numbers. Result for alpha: -1.1 Angstrom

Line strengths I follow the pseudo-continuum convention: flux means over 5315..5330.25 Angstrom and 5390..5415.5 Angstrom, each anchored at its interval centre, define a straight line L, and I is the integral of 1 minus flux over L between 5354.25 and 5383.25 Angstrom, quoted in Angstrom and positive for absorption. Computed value -2.02 Angstrom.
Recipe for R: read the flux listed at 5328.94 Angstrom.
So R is 4.33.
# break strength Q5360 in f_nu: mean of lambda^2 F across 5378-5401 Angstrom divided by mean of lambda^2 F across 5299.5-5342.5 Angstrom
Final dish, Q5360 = 1.0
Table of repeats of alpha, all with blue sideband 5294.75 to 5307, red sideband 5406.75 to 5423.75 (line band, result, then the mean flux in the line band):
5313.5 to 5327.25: 1.0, 4.07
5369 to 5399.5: 0.7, 4.28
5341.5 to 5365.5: -1.3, 4.63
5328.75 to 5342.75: -2.8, 5.26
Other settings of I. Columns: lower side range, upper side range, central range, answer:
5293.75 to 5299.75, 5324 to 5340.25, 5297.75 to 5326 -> 0.8 Angstrom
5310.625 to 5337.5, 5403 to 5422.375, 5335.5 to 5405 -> -0.6 Angstrom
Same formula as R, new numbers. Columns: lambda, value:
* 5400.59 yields 4.44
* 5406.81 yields 8.49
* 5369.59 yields -2.33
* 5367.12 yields 3.96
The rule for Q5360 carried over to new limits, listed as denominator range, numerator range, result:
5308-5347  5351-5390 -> 0.98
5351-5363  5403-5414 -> 0.86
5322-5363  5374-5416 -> 0.92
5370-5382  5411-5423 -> 0.92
